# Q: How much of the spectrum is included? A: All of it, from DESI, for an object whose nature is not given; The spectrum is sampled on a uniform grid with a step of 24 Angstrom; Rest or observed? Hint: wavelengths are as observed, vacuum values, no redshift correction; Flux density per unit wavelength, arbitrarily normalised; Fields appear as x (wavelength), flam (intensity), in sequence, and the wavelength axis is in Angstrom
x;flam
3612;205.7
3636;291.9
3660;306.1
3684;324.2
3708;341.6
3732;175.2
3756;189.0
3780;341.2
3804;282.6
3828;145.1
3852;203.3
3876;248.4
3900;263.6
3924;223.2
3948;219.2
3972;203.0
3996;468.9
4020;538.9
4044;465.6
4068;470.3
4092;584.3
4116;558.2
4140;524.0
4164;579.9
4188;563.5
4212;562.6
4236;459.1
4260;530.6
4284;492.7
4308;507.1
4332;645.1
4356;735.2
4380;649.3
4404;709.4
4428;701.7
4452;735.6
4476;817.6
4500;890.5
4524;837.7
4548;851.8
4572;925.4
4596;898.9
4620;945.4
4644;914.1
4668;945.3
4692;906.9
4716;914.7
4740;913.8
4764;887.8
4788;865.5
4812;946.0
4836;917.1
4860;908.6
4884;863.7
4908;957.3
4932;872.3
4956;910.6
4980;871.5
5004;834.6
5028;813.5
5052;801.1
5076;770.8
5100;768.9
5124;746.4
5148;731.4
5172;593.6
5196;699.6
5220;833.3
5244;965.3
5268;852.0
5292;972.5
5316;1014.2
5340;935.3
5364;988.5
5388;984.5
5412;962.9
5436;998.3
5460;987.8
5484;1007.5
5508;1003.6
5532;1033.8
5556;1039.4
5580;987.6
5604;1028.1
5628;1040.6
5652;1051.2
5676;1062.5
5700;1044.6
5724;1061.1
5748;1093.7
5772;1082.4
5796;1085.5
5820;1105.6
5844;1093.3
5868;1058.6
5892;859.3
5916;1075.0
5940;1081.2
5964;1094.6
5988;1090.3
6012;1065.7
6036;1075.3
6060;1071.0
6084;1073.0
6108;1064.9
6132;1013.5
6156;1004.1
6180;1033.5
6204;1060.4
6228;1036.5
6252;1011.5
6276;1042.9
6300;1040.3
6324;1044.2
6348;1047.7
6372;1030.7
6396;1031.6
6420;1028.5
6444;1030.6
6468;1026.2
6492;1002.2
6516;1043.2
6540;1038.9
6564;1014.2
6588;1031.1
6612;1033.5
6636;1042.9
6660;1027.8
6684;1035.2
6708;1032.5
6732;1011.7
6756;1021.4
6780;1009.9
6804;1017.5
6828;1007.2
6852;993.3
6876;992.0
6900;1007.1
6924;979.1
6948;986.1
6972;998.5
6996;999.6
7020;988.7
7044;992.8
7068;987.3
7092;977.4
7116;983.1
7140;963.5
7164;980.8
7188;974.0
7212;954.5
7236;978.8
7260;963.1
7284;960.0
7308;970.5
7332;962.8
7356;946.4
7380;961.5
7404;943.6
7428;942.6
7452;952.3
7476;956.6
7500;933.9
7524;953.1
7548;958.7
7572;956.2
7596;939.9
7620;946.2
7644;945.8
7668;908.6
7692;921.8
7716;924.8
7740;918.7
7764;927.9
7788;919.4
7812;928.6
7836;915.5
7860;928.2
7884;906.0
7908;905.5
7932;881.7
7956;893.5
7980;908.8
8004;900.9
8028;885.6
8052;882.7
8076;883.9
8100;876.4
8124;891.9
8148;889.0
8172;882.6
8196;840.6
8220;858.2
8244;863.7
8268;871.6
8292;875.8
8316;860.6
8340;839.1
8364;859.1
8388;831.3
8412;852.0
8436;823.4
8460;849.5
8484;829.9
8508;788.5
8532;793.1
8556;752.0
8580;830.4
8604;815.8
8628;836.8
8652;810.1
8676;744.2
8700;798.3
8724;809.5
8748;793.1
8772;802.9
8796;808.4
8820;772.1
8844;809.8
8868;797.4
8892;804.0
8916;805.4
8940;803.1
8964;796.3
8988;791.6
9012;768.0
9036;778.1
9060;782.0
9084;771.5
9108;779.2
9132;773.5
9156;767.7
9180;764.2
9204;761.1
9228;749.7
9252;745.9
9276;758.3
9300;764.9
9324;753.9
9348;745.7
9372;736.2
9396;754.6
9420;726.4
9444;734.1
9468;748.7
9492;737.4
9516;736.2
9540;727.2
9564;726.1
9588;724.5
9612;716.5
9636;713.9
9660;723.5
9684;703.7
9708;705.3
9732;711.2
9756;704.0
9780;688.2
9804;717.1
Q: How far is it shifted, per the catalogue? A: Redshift 0.000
